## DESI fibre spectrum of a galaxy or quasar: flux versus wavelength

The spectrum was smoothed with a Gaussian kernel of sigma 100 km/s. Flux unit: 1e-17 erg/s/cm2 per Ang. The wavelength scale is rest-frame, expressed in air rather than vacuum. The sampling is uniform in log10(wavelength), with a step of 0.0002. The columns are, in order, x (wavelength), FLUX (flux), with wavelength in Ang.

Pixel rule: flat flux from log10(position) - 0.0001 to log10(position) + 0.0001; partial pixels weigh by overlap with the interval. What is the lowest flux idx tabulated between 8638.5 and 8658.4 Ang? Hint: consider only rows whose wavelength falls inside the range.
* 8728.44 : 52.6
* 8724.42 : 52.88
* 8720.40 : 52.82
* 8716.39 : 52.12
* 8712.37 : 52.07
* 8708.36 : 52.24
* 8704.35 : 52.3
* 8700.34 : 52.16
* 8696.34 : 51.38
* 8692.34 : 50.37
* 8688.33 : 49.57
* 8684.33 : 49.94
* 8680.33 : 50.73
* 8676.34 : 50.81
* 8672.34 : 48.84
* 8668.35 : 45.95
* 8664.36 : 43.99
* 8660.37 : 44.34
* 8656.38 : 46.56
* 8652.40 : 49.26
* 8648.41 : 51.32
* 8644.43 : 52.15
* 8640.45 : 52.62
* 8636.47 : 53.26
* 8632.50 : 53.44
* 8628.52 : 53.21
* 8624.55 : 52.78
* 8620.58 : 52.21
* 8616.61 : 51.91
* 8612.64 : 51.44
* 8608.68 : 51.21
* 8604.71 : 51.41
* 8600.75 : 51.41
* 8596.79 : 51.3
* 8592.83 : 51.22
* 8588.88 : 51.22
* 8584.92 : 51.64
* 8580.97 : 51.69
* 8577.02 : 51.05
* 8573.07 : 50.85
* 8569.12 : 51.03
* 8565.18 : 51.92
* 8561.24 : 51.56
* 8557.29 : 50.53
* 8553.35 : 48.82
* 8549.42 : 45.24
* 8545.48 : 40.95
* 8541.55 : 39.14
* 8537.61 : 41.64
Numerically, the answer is 46.56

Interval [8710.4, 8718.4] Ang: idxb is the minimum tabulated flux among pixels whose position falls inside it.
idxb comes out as 52.07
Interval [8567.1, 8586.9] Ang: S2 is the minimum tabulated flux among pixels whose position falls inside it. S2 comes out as 50.85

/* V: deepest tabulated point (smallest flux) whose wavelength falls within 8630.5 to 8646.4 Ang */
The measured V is 52.15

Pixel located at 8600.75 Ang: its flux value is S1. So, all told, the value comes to 51.41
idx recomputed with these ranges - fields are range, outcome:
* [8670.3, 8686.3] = 48.84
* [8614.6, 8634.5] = 51.91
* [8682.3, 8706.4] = 49.57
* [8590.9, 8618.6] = 51.21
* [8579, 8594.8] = 51.22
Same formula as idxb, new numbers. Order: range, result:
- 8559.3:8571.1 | 51.03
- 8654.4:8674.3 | 43.99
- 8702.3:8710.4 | 52.24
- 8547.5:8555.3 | 45.24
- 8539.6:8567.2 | 39.14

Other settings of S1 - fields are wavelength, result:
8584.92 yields 51.64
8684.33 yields 49.94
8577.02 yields 51.05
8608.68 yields 51.21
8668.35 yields 45.95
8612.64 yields 51.44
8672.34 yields 48.84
